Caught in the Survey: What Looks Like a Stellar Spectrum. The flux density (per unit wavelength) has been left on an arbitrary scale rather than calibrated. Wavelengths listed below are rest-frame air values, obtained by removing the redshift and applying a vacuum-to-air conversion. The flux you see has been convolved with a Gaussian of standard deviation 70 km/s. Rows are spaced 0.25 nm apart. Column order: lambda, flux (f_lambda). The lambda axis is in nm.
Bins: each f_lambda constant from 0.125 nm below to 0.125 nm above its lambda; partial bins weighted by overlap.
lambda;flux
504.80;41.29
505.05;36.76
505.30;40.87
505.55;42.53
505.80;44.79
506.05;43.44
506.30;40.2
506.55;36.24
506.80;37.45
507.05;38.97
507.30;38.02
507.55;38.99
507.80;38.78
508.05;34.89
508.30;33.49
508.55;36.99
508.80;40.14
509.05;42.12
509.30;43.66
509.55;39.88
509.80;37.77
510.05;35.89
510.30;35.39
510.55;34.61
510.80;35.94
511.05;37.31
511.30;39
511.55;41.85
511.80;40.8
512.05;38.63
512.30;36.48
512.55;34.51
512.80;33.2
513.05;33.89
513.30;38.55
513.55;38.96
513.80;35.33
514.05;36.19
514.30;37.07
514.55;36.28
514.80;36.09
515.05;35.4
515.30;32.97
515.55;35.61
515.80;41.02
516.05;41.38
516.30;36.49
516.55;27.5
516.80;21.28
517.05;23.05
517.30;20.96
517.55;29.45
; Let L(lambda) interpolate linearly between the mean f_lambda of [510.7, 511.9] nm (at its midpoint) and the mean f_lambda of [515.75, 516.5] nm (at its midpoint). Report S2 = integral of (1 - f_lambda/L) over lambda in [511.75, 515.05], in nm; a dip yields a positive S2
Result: 0.19 nm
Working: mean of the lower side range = 39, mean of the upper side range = 38.3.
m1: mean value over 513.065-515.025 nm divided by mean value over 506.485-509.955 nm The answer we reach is 0.96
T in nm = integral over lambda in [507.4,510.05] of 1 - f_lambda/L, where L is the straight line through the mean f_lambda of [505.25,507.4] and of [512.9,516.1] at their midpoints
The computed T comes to 0.05 nm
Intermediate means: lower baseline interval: 40.3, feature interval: 38.5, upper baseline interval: 36.7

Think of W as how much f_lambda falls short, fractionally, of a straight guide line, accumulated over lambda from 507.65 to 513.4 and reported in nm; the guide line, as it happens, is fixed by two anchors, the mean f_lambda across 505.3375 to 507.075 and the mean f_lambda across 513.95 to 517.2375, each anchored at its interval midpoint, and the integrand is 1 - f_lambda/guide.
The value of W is -0.03 nm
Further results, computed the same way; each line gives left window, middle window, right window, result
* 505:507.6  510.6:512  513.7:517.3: -0.088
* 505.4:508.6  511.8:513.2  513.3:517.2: 0.000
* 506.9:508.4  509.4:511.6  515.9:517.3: -0.172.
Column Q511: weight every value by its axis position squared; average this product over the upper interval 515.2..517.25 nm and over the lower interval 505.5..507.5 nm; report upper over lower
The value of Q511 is 0.8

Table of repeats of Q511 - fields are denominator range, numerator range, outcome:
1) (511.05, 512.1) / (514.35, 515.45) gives 0.90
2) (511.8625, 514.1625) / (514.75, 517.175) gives 0.92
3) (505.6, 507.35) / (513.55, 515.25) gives 0.93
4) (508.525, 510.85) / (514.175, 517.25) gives 0.89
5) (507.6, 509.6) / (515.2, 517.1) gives 0.87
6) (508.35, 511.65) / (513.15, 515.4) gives 0.96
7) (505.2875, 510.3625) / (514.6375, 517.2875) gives 0.86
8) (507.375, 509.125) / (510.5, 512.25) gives 1.03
